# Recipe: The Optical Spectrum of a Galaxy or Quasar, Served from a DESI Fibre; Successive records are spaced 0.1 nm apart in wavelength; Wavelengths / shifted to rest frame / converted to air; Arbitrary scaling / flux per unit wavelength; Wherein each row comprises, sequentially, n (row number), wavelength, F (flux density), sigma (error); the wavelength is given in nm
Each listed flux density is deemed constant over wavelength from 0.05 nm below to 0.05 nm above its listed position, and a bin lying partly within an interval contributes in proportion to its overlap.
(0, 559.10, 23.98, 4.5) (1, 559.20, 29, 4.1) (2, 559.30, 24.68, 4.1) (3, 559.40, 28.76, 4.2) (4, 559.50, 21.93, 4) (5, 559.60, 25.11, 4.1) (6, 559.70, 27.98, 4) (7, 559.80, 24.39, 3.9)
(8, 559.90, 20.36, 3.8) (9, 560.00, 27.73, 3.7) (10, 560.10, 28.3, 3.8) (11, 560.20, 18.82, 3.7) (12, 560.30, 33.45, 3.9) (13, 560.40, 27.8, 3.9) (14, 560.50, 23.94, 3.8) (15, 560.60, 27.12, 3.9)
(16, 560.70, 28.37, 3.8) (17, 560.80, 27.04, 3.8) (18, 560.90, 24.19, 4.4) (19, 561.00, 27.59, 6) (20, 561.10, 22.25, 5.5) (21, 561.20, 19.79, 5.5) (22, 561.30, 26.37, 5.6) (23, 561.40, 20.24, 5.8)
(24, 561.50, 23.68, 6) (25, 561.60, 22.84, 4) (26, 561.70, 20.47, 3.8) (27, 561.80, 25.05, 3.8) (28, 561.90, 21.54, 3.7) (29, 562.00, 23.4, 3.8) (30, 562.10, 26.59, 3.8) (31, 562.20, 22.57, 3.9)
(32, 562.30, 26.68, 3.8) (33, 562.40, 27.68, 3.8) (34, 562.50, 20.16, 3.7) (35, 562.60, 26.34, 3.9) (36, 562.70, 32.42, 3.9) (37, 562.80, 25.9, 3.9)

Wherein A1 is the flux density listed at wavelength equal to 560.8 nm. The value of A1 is 27.04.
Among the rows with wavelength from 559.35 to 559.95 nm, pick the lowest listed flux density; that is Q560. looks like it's 20.36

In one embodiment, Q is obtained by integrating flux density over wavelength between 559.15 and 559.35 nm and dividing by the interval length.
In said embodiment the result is 26.8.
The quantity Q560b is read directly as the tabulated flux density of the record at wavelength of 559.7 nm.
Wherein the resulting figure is 27.98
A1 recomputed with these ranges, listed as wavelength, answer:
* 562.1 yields 26.59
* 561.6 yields 22.84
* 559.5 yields 21.93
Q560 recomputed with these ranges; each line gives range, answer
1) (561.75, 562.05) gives 21.54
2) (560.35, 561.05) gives 23.94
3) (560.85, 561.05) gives 24.19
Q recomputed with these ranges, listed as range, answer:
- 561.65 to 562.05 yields 22.6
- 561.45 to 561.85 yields 23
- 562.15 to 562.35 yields 24.6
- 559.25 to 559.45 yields 26.7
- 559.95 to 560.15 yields 28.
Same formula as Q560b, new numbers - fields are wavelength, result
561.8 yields 25.05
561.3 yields 26.37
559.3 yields 24.68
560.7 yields 28.37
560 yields 27.73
